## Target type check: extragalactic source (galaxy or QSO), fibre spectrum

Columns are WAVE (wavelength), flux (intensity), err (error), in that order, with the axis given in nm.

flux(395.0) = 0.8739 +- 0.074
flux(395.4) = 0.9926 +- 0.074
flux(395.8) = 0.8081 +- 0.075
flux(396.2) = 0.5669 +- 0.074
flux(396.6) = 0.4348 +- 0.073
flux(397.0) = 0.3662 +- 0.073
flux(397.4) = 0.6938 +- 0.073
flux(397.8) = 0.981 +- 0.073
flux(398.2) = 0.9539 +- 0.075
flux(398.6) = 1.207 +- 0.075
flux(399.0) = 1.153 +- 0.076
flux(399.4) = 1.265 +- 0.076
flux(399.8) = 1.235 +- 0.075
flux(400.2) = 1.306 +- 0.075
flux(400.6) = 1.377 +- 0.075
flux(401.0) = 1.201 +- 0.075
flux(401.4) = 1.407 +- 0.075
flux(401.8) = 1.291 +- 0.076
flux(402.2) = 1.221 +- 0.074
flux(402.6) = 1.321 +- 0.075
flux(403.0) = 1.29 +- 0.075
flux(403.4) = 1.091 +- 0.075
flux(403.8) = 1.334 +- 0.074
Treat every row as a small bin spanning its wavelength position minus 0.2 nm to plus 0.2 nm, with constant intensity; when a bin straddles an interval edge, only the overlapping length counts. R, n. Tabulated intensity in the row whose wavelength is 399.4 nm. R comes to 1.265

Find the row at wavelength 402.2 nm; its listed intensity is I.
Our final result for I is 1.221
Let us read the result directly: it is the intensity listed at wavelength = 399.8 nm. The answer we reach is 1.235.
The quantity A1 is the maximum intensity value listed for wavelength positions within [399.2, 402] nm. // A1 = 1.407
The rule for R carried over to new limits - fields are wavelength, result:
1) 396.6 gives 0.4348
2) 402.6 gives 1.321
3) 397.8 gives 0.981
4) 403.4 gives 1.091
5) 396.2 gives 0.5669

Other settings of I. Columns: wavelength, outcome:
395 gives 0.8739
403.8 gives 1.334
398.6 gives 1.207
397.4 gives 0.6938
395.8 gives 0.8081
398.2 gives 0.9539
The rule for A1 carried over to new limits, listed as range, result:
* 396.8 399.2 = 1.207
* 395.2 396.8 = 0.9926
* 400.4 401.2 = 1.377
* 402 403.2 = 1.321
